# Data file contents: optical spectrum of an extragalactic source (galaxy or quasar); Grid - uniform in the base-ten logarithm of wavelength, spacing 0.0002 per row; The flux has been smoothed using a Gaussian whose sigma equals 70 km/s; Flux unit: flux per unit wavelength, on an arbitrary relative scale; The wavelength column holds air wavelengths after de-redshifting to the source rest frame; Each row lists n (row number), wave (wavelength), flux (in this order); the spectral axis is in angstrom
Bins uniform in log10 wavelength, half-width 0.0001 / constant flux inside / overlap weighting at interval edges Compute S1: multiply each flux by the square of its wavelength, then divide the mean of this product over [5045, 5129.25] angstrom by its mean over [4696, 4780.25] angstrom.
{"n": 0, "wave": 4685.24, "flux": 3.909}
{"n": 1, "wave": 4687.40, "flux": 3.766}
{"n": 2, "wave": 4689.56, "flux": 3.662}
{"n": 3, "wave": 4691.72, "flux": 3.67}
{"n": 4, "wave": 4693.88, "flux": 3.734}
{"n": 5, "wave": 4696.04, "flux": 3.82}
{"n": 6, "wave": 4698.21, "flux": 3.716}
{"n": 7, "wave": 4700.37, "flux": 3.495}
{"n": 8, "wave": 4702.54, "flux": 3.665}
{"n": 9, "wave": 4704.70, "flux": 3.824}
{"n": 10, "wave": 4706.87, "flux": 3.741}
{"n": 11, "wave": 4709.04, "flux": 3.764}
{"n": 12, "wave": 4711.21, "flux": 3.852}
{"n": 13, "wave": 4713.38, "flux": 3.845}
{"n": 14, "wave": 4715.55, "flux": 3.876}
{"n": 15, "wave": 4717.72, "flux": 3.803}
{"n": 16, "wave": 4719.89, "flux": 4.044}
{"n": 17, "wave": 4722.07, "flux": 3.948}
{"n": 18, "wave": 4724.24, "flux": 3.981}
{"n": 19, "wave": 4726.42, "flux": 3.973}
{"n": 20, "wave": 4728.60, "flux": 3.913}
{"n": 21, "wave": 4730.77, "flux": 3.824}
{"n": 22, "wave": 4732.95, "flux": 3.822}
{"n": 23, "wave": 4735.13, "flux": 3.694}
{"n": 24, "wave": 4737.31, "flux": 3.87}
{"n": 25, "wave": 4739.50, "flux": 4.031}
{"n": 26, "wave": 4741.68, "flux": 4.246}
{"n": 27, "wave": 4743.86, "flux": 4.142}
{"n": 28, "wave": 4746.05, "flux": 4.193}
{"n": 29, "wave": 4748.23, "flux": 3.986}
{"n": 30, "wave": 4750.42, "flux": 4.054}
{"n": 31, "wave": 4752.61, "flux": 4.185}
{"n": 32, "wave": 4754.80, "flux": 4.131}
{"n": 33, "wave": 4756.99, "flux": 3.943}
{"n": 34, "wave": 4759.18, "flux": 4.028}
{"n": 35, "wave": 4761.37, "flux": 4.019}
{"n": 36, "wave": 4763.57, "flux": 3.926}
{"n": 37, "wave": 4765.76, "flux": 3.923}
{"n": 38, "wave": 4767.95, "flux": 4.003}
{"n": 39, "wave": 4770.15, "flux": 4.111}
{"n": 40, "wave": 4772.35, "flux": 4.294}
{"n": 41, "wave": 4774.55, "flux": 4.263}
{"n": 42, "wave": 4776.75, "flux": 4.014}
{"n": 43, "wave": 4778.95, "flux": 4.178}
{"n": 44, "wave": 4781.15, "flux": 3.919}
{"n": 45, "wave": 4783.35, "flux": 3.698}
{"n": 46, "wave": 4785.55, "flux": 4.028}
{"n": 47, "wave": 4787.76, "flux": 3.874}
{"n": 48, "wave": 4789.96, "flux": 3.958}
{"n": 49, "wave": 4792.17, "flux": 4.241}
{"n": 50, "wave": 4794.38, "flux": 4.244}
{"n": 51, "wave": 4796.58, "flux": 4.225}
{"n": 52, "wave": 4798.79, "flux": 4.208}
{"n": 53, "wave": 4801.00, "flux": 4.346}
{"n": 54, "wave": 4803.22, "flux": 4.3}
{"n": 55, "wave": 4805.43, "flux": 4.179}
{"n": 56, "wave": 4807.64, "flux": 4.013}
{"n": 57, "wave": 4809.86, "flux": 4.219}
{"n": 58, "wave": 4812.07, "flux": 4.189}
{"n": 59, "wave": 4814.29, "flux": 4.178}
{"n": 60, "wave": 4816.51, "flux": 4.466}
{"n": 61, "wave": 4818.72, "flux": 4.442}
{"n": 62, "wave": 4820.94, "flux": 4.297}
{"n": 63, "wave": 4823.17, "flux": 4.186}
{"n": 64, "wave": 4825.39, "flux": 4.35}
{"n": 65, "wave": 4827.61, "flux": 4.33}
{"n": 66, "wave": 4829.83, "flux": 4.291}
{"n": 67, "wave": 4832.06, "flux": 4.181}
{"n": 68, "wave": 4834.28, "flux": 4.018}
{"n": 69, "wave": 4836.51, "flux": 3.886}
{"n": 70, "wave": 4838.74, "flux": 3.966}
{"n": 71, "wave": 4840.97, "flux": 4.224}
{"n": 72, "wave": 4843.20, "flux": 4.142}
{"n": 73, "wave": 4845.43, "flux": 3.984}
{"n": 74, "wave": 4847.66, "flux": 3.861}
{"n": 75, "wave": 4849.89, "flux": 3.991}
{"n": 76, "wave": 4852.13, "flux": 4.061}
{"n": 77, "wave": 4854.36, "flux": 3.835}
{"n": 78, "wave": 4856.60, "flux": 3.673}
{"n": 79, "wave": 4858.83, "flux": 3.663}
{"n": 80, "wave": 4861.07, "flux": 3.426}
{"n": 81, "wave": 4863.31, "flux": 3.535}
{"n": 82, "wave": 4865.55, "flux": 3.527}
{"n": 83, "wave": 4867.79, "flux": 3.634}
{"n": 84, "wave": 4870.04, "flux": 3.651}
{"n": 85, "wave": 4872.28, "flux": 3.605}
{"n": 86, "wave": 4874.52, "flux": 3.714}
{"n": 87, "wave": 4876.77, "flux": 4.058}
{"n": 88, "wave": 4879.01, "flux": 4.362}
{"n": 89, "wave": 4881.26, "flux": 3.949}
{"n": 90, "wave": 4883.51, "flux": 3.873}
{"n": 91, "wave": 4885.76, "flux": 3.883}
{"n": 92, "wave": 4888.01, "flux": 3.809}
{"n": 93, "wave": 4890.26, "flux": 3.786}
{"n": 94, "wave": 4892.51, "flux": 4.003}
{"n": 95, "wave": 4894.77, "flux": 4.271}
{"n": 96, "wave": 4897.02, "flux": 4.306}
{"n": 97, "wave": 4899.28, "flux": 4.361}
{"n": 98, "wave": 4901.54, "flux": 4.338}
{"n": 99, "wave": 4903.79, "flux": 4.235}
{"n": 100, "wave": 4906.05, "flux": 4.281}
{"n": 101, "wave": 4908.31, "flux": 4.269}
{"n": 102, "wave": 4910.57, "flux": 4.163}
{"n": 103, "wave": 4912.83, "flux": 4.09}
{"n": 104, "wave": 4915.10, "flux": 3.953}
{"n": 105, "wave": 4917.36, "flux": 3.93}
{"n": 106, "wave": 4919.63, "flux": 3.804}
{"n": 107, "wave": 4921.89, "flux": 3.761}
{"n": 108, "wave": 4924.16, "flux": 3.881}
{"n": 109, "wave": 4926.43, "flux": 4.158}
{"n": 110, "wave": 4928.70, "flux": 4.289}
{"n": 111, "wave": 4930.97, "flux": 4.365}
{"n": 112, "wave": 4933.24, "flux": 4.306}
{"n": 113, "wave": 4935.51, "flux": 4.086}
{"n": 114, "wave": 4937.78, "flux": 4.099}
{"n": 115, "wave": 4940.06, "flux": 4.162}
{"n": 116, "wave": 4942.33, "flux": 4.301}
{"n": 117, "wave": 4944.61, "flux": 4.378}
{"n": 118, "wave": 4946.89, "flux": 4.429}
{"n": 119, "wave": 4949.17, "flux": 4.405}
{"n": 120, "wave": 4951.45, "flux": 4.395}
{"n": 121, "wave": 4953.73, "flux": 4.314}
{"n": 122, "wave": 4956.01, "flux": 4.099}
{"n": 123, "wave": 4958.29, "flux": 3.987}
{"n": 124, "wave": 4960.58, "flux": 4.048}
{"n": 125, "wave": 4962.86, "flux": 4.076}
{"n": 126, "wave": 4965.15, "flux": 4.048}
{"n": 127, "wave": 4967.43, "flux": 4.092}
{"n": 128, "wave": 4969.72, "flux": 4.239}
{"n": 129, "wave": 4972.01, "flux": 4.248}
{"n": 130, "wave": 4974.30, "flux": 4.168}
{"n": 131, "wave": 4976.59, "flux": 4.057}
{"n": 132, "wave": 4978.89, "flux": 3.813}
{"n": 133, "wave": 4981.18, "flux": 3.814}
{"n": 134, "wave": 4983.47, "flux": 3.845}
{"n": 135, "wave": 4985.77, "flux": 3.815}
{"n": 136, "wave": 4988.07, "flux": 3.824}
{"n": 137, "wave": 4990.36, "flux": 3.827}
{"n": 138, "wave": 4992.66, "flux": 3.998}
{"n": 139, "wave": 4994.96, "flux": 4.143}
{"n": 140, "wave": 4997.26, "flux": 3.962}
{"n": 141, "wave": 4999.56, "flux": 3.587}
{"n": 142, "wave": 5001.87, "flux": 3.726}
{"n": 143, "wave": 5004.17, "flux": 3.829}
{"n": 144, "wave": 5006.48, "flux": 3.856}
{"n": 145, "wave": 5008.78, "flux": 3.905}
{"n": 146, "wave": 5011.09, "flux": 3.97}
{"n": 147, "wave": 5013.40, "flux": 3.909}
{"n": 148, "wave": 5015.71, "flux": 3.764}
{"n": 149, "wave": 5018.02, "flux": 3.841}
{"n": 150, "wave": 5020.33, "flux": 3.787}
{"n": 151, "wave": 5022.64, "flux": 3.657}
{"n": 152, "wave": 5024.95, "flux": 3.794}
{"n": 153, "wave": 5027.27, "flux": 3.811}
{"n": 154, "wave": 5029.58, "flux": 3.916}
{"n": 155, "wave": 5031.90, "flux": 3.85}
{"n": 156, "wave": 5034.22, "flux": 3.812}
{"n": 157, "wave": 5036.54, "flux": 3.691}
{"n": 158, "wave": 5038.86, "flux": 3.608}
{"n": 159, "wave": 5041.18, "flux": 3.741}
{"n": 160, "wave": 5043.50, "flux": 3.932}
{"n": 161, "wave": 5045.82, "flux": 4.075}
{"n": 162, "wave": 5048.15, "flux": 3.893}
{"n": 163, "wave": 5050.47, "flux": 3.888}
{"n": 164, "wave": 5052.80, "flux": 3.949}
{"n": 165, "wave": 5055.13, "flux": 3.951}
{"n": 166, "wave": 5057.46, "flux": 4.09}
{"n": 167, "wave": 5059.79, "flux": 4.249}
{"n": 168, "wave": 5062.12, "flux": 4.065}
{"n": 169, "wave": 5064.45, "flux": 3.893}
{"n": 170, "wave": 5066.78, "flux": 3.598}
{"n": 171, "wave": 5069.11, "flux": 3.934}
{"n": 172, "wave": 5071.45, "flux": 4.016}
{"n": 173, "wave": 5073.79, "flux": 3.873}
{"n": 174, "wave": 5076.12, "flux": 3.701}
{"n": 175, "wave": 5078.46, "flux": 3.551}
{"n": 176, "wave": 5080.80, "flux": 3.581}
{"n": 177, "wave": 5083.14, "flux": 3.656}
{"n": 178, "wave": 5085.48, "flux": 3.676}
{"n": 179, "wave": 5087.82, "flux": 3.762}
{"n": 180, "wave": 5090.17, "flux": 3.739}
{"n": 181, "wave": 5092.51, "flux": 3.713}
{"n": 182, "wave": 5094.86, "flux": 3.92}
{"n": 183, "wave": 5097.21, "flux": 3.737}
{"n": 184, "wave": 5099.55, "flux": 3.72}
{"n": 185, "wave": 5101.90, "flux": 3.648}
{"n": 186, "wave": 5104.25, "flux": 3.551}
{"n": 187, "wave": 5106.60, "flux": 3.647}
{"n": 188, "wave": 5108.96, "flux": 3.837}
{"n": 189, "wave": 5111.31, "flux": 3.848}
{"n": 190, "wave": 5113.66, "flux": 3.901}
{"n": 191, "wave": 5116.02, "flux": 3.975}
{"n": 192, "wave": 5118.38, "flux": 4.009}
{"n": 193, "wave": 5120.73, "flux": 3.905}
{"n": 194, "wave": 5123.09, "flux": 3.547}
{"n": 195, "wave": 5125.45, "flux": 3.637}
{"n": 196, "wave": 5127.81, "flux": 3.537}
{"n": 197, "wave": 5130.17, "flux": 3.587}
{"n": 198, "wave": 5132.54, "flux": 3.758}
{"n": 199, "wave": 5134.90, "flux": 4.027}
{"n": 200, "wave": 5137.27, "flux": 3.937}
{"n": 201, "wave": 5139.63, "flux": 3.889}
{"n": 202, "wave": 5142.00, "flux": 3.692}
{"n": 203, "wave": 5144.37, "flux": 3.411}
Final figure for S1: 1.11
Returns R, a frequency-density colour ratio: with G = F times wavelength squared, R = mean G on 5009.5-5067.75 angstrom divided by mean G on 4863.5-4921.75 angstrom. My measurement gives 1.03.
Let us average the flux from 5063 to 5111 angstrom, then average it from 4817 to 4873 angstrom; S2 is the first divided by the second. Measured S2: 0.95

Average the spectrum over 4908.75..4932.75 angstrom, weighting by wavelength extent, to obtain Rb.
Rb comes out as 4.05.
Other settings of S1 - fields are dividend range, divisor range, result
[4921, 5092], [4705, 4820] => 1.08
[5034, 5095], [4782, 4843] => 1.02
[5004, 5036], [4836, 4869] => 1.07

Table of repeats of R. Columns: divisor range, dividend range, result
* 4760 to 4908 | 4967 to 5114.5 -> 1.03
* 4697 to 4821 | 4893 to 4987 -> 1.11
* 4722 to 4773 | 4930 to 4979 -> 1.14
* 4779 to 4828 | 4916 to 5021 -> 1.03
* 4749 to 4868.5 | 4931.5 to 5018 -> 1.07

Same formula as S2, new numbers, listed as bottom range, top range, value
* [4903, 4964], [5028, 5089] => 0.92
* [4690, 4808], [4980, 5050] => 0.97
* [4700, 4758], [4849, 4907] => 1.00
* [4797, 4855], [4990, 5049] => 0.92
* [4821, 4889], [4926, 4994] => 1.05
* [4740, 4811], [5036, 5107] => 0.93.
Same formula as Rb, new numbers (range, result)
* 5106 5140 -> 3.8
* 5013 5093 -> 3.83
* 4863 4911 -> 3.99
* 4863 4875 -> 3.61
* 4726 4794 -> 4.02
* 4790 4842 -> 4.21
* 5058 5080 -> 3.88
